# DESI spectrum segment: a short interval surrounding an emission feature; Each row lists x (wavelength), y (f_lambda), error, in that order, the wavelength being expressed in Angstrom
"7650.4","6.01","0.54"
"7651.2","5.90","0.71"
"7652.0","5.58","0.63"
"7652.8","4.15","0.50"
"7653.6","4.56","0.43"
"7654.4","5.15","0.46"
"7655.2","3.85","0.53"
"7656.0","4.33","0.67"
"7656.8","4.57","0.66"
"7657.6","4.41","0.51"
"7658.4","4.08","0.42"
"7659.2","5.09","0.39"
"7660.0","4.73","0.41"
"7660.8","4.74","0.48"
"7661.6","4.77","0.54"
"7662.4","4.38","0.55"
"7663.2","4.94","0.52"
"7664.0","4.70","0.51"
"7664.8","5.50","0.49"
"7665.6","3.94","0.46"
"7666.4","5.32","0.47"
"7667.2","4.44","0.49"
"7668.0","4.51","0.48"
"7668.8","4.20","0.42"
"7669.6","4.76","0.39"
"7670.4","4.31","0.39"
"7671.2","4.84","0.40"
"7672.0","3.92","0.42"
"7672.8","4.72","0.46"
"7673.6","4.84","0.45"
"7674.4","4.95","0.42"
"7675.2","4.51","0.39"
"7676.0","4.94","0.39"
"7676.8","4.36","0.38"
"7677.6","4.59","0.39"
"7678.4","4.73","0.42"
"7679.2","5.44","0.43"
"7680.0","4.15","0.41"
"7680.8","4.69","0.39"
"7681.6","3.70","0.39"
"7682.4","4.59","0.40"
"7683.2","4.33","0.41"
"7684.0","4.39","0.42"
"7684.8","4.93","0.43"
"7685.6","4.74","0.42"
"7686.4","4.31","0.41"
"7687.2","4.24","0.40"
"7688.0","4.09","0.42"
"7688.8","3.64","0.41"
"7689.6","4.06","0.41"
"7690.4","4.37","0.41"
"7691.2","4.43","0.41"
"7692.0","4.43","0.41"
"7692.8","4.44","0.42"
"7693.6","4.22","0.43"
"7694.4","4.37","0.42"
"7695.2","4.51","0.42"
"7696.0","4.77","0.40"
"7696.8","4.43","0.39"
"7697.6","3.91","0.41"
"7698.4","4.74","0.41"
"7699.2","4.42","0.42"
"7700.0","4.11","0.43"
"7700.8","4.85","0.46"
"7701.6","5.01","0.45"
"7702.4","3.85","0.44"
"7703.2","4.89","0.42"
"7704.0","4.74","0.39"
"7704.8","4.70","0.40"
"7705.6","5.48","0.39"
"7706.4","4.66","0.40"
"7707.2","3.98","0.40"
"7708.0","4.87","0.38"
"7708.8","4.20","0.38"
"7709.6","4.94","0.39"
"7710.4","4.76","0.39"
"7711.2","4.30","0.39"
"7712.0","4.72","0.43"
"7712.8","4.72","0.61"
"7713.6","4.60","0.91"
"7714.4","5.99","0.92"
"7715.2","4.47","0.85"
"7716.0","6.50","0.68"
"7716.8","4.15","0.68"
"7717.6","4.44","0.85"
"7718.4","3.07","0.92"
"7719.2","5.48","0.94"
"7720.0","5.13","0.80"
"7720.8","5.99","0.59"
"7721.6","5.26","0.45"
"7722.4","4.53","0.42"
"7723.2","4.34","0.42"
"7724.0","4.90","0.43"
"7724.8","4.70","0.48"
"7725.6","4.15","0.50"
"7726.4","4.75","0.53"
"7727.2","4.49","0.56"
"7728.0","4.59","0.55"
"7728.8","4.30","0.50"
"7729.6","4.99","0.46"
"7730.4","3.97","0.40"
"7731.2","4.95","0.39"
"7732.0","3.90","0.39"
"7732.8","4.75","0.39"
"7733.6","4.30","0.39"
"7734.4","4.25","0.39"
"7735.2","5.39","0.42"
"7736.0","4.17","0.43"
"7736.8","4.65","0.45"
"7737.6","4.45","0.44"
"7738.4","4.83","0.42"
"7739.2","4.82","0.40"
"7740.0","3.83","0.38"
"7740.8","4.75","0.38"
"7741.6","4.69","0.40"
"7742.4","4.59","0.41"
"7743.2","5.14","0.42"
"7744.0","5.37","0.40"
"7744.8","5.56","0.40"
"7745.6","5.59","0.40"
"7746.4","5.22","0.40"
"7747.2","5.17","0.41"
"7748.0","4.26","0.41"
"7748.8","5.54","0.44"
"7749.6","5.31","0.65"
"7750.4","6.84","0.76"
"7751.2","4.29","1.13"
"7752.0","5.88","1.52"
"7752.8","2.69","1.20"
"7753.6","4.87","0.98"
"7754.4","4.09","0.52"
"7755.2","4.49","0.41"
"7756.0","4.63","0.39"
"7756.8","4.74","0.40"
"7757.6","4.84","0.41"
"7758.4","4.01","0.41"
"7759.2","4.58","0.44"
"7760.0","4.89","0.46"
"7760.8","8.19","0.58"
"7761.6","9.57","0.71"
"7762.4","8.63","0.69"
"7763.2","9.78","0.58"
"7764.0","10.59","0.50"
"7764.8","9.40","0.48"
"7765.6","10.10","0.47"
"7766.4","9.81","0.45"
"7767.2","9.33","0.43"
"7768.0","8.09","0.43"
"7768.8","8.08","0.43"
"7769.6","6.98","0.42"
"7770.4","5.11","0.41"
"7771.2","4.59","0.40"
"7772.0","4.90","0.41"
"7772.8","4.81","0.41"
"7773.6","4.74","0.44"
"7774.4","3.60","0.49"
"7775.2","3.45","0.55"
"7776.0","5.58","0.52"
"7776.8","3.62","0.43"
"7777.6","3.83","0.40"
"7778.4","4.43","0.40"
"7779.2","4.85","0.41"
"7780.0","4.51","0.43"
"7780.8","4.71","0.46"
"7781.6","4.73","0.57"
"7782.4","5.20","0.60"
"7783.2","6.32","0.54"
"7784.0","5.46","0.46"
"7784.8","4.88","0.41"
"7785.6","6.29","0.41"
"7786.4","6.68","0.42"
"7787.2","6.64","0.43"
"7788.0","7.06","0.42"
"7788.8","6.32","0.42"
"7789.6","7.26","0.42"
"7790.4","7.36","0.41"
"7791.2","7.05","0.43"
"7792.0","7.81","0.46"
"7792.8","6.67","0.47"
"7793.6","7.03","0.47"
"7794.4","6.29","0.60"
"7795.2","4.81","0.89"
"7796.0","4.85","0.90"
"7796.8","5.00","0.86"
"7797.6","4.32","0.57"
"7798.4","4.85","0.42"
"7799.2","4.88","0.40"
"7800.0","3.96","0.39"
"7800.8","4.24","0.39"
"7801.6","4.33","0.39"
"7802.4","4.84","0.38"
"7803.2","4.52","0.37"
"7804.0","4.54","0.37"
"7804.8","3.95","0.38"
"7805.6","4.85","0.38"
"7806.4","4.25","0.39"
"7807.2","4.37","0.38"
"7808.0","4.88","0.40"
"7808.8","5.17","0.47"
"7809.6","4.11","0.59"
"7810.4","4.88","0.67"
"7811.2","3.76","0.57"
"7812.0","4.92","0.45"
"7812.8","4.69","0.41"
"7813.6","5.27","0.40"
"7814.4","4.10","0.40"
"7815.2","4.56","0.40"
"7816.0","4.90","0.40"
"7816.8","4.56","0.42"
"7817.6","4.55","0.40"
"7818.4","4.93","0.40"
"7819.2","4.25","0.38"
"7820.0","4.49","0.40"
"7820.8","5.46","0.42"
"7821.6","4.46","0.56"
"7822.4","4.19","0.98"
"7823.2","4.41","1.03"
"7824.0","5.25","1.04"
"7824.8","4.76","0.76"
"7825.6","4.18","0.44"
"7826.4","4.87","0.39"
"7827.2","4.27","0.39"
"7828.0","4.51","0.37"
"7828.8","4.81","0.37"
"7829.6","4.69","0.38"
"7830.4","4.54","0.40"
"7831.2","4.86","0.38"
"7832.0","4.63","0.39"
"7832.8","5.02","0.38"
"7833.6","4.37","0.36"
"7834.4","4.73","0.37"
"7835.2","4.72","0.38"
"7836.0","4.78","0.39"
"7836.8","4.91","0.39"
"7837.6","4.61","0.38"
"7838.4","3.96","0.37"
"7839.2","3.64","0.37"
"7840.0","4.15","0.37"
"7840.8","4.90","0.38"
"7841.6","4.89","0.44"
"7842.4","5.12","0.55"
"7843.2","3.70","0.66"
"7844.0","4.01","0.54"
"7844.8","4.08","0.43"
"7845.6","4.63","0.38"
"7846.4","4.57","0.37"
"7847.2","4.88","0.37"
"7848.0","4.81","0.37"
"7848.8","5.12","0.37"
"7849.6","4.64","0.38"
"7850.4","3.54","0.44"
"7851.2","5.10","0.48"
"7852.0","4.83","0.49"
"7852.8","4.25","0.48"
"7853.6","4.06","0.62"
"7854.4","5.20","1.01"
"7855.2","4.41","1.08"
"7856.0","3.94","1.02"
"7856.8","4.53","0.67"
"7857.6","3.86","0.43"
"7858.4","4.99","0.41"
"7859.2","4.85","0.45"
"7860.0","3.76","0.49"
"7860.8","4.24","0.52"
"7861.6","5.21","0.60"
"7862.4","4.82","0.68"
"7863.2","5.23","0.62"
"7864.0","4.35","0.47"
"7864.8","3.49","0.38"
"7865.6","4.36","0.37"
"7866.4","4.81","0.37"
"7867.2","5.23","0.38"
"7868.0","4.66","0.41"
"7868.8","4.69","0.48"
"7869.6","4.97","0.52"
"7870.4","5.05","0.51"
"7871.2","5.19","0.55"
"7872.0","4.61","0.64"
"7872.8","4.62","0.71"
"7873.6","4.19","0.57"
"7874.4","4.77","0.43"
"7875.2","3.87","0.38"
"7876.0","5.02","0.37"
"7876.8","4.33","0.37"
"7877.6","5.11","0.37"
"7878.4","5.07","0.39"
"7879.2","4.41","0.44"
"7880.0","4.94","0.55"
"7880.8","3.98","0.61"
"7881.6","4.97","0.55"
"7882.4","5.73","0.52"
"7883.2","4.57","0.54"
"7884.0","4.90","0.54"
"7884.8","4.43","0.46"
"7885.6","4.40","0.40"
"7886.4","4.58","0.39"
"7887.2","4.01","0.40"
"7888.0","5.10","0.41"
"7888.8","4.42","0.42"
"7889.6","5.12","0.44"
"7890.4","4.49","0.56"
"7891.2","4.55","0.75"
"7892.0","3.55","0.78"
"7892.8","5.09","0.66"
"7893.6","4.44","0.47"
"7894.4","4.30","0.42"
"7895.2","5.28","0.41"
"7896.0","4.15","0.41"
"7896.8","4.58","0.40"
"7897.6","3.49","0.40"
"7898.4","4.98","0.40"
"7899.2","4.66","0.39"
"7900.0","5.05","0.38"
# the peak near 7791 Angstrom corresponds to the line [N II] 6583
